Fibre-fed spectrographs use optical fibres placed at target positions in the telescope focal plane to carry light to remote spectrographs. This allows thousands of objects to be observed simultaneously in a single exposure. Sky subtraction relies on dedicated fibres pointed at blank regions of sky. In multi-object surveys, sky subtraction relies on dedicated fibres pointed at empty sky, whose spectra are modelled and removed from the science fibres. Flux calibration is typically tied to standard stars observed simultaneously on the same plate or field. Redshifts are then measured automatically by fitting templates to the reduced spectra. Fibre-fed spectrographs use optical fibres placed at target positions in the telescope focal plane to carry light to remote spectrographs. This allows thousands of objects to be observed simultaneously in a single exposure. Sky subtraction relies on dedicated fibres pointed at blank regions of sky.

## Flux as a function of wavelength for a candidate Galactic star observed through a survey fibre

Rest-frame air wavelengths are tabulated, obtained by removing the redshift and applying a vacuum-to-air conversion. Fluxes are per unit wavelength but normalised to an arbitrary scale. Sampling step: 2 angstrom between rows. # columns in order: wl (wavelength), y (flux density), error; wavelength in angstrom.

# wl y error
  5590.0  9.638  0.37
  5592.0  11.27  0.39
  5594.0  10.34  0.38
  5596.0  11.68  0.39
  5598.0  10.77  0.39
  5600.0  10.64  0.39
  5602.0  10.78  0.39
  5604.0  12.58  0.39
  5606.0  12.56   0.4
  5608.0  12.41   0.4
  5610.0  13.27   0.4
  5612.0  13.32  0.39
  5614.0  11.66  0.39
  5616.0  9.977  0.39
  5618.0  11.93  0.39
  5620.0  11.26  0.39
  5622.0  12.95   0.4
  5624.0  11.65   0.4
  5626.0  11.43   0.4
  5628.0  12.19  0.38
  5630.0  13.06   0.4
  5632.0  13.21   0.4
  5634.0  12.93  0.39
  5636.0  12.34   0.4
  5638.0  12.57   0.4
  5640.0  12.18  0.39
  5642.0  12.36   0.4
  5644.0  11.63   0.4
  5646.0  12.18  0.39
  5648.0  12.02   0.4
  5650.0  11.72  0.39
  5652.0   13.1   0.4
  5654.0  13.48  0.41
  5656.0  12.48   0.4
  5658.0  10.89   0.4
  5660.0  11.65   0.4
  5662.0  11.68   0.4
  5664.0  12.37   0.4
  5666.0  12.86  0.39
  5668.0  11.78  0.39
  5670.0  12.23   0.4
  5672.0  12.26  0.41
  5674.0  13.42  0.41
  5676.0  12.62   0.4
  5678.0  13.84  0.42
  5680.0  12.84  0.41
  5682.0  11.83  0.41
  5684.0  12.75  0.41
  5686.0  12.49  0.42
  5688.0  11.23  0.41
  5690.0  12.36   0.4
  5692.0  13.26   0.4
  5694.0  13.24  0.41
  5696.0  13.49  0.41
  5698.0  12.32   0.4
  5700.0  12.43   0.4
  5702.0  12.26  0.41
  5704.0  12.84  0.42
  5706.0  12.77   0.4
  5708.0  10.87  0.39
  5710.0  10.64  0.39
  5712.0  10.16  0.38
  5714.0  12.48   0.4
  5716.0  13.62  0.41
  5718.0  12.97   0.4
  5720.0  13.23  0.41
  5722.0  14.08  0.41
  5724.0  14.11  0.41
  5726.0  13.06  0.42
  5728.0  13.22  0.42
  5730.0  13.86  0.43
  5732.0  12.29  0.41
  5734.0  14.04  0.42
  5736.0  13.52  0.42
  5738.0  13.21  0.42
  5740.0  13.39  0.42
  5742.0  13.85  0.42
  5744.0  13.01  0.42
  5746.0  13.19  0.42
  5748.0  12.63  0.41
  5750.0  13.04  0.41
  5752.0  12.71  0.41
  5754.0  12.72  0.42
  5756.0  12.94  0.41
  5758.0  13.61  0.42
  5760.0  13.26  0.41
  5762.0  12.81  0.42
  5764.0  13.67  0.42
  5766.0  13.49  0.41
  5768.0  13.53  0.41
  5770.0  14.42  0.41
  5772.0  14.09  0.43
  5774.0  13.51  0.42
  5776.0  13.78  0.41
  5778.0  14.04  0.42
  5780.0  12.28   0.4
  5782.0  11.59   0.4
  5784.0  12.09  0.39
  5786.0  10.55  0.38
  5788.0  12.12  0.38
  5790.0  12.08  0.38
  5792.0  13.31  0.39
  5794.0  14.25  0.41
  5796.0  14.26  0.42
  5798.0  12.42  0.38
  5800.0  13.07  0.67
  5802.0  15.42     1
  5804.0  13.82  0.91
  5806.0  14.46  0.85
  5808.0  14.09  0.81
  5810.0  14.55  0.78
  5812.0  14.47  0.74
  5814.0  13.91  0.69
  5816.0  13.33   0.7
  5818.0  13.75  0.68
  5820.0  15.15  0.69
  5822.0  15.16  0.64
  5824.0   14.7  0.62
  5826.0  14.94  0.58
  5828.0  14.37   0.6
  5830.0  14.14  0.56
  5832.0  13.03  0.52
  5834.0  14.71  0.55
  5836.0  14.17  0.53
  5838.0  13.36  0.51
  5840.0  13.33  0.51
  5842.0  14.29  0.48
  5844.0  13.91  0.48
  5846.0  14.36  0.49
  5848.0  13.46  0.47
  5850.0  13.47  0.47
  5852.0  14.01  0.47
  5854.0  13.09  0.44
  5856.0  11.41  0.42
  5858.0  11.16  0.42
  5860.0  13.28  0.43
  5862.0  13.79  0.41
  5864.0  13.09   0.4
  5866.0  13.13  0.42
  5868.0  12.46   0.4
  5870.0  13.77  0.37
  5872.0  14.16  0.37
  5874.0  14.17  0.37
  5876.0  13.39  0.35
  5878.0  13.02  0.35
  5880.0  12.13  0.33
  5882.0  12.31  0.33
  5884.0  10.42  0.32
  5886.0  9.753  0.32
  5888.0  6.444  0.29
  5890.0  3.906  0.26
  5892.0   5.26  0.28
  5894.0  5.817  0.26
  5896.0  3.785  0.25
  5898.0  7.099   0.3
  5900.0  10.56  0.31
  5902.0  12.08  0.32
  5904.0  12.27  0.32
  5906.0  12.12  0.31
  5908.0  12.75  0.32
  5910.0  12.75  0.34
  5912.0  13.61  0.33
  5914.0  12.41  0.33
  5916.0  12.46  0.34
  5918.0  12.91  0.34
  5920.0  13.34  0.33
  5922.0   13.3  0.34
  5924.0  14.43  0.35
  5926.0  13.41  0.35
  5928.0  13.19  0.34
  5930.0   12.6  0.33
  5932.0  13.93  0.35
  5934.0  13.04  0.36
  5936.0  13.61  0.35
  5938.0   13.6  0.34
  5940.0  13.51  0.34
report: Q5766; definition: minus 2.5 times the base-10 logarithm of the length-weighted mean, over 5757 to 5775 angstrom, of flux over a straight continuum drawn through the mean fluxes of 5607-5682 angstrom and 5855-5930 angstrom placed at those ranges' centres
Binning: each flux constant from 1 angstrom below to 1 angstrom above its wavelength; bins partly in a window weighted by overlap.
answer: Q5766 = -0.14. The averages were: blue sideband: 12.3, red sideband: 11.5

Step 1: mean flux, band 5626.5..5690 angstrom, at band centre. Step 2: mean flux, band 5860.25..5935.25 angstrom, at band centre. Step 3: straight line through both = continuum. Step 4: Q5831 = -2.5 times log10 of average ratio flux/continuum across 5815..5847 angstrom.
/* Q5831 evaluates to -0.20 mag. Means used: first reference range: 12.4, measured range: 14.2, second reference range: 11.6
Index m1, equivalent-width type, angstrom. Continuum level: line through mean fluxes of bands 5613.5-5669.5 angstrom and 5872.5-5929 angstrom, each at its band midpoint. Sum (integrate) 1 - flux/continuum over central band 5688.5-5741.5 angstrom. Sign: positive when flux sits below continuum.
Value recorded -4.49 angstrom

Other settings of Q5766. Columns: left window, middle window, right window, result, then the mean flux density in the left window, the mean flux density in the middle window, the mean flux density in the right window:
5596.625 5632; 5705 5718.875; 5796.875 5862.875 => 0.077 mag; 11.9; 11.9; 13.8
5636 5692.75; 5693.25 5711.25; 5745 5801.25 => 0.028 mag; 12.4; 12.3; 13.1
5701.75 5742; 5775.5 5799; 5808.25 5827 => 0.100 mag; 12.9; 12.7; 14.4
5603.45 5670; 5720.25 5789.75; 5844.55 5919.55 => -0.109 mag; 12.2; 13.2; 11.5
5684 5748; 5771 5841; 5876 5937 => -0.137 mag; 12.8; 13.7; 11.2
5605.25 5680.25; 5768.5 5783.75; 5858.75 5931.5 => -0.122 mag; 12.3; 13.3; 11.6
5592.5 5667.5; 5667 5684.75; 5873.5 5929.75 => -0.066 mag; 12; 12.6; 11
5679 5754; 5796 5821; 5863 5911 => -0.202 mag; 12.8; 14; 10.7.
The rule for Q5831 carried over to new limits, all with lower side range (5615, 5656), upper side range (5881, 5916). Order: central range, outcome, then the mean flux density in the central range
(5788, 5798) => -0.23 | 13.2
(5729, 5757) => -0.18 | 13.2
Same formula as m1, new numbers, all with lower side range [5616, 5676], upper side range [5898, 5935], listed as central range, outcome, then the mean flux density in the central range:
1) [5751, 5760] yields -0.4 angstrom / 13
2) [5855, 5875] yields -0.7 angstrom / 13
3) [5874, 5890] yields 2.3 angstrom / 10.8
